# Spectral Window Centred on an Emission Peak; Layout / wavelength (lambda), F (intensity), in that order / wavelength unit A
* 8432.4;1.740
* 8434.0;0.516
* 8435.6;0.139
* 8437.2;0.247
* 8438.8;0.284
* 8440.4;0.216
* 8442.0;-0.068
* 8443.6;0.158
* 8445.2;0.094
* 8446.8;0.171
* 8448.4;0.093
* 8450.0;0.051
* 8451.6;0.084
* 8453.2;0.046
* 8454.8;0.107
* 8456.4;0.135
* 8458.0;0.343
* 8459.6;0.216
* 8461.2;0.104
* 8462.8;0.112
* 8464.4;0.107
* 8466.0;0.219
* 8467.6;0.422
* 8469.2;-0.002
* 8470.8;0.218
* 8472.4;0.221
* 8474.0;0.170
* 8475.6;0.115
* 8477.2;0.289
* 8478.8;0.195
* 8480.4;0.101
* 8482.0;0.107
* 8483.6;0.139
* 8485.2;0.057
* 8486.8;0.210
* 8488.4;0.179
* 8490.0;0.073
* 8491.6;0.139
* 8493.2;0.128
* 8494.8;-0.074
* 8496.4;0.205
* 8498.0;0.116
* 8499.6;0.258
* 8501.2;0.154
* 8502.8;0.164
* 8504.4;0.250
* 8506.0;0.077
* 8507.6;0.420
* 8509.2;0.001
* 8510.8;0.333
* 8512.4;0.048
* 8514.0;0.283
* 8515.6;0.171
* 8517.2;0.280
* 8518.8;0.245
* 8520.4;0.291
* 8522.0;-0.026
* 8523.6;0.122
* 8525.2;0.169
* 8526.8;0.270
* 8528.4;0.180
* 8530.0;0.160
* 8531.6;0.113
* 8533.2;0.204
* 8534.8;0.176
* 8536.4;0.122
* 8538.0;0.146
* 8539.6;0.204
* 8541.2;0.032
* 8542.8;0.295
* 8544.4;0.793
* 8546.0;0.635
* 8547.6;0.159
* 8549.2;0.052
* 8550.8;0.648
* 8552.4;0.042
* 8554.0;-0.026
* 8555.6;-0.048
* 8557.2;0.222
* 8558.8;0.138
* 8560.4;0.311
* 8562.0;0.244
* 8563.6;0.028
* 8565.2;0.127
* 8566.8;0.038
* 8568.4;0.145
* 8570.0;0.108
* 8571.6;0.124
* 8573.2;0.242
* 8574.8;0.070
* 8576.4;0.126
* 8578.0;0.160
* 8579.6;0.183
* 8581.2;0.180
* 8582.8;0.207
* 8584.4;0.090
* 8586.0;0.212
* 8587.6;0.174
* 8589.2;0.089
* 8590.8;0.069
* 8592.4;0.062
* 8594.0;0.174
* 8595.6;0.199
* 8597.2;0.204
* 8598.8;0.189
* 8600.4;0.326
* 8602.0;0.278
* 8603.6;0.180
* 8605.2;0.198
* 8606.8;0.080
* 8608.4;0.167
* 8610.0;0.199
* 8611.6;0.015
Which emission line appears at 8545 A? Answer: H-gamma 4340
